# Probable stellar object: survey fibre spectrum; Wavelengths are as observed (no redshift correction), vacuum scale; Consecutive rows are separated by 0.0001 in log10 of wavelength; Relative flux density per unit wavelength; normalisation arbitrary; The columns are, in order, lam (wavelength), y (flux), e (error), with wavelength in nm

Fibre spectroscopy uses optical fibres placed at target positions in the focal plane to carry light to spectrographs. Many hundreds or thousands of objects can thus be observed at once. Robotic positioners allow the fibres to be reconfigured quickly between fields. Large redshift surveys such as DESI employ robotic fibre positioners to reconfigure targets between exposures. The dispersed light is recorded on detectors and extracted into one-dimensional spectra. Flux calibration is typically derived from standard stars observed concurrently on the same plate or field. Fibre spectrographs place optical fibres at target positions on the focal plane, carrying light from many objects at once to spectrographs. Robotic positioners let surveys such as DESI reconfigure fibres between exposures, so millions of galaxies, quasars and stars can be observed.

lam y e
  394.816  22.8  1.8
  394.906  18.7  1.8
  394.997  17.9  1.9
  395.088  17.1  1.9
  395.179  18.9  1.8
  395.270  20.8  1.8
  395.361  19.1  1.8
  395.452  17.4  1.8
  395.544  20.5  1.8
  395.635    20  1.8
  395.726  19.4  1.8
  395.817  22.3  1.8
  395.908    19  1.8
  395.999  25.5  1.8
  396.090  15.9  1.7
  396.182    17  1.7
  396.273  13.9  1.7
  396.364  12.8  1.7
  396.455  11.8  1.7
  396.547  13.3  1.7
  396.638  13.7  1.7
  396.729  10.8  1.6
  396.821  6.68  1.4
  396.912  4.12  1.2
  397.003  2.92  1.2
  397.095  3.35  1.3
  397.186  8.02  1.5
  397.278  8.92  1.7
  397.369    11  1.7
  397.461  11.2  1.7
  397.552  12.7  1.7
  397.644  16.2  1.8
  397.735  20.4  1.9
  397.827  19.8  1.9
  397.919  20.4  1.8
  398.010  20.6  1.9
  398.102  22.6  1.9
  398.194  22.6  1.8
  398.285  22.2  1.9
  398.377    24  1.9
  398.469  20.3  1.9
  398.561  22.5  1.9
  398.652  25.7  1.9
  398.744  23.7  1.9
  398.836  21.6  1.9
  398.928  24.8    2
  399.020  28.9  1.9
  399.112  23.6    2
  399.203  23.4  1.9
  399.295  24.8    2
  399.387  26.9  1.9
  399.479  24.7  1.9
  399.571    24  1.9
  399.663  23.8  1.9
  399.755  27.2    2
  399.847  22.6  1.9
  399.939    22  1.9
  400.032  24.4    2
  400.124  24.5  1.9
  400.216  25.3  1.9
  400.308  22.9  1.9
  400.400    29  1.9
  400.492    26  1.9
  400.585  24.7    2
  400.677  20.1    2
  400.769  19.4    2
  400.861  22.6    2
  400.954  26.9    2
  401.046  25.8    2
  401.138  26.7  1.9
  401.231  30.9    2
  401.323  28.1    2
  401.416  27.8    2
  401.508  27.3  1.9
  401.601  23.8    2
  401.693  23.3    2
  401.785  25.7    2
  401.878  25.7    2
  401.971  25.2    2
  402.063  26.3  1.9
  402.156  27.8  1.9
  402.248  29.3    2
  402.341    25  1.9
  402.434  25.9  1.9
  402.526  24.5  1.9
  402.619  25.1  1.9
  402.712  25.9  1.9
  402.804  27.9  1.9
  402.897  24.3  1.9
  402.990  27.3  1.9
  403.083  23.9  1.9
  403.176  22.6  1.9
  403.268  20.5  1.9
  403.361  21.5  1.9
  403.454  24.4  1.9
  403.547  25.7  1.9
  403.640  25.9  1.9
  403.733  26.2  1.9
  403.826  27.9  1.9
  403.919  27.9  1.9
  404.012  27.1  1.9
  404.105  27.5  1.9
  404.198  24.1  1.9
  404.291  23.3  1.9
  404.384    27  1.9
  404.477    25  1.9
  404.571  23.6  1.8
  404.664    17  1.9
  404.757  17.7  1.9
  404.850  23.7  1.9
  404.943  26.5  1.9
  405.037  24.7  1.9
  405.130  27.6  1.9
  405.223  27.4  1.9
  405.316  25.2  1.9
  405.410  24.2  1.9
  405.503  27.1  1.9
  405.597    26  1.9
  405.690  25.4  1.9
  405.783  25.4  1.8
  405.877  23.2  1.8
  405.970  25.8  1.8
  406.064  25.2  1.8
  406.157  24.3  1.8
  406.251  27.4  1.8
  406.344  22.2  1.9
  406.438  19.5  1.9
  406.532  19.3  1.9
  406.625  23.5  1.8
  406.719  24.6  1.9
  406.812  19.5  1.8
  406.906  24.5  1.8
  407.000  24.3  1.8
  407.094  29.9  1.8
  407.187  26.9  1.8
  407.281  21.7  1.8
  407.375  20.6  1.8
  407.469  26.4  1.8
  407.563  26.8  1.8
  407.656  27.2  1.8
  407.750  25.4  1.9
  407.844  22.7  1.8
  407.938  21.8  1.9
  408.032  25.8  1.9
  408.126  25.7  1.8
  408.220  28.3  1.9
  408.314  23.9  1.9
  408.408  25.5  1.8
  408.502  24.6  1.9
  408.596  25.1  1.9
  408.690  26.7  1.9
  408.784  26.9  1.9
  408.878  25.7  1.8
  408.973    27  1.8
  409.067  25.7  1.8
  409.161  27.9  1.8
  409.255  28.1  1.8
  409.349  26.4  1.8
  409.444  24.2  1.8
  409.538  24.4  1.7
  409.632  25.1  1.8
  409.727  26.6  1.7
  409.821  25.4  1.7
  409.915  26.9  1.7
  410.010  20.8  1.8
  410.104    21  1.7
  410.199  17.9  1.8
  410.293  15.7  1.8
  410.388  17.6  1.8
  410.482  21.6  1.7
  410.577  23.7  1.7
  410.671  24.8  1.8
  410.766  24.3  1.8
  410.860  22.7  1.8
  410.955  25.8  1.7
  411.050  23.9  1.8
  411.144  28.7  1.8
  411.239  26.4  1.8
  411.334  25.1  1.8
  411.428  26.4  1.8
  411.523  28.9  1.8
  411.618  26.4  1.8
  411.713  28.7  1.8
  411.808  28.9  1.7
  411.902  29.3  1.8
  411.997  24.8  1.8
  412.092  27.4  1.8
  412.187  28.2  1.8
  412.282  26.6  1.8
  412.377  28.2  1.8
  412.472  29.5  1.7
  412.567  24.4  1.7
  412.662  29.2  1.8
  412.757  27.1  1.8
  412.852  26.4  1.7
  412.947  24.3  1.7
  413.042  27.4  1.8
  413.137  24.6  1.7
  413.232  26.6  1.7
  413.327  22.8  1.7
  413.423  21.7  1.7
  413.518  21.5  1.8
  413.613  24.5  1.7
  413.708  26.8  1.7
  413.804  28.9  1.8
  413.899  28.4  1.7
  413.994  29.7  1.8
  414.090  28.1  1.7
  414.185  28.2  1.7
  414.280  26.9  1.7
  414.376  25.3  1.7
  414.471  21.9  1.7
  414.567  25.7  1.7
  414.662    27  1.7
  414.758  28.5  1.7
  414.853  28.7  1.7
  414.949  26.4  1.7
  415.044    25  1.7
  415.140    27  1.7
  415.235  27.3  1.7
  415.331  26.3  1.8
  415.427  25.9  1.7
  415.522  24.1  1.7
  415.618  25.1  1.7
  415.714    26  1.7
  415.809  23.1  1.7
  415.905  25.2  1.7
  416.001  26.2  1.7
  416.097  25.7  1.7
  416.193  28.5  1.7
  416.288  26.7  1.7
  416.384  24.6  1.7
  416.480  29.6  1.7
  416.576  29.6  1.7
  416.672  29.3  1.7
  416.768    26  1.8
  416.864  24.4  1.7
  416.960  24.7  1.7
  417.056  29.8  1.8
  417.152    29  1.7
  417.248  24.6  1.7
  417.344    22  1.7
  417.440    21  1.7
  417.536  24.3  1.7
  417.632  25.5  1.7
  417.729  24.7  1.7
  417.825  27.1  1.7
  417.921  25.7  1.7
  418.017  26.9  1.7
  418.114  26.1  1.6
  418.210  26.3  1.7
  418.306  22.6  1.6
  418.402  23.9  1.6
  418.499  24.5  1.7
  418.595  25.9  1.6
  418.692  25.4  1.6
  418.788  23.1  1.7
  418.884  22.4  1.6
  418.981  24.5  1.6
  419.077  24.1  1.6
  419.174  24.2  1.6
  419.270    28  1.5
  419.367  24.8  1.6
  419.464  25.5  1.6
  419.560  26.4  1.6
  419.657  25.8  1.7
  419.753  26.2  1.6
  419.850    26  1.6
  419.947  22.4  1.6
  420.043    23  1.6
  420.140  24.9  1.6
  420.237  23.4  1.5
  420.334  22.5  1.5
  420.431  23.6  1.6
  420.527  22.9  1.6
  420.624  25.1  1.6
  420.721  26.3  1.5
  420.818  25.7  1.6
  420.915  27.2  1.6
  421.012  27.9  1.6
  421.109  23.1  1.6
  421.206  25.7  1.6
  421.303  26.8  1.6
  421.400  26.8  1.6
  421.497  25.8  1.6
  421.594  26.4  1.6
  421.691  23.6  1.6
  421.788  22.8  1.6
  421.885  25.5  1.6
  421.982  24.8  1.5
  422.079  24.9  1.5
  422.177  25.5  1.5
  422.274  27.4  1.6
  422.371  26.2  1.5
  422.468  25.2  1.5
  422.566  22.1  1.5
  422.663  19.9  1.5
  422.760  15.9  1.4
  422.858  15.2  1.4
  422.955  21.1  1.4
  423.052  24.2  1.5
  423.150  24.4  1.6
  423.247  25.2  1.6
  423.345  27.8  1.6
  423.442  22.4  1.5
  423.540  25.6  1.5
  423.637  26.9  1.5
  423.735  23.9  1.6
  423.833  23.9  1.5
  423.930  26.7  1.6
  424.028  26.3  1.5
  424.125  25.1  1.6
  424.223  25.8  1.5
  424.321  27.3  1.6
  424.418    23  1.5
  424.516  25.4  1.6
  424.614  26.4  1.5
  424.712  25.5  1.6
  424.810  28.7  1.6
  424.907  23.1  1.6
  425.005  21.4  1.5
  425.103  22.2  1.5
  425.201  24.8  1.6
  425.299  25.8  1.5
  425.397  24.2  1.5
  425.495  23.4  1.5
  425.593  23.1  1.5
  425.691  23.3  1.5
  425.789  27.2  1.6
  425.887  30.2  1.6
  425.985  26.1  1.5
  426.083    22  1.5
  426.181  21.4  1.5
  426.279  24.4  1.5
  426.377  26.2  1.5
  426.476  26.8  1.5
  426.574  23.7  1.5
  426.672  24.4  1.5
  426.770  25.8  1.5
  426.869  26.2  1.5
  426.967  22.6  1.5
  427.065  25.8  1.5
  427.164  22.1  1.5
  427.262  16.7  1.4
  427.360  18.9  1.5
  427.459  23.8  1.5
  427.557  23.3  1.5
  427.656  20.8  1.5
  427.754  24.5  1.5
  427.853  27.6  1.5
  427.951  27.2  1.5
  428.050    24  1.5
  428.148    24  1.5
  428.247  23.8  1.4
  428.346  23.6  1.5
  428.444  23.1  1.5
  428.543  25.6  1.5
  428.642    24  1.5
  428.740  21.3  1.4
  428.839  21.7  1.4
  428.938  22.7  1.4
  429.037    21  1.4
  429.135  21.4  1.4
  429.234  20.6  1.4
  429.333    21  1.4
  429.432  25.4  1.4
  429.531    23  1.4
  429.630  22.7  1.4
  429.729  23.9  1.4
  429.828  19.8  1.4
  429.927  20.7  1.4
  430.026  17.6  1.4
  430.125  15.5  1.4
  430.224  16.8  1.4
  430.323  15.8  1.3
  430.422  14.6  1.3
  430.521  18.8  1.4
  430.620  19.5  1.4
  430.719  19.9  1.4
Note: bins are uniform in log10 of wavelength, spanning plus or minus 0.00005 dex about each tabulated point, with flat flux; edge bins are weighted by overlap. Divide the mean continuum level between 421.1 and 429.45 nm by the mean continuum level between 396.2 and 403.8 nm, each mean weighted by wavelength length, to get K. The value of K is 1.1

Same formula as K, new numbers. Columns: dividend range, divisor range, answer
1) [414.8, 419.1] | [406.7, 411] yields 1.05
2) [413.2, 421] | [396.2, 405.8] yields 1.14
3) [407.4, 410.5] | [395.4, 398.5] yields 1.57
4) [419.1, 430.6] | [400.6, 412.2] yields 0.95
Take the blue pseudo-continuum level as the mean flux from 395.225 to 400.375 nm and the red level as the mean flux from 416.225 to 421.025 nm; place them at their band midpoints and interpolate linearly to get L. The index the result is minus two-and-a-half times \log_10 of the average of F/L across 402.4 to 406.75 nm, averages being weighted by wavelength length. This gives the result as -0.17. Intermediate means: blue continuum 19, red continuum 25.3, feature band 24.6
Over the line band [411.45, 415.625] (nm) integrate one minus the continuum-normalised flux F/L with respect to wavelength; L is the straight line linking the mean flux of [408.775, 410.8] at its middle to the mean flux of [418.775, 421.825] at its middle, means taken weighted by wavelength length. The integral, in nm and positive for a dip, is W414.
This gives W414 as -0.39 nm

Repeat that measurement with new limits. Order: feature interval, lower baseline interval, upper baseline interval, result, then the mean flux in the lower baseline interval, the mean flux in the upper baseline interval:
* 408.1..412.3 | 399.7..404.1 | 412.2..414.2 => 0.15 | 25.4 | 26.4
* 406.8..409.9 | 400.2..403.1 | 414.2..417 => 0.06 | 25.7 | 26.3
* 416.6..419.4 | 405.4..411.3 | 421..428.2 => -0.10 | 24.5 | 24.4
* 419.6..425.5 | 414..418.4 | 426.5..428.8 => 0.04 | 26.1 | 23.6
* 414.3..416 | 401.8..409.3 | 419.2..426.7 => -0.07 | 25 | 24.7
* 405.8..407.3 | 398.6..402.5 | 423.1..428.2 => 0.07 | 25.2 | 24.6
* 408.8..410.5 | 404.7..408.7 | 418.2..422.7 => 0.05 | 24.6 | 24.8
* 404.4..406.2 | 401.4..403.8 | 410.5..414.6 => 0.07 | 25.3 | 26.2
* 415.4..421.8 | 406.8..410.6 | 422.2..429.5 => -0.31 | 24.5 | 23.9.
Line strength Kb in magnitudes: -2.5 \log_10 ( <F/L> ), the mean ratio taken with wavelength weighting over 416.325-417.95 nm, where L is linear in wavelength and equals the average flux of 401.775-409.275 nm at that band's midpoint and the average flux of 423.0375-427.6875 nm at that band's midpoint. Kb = -0.06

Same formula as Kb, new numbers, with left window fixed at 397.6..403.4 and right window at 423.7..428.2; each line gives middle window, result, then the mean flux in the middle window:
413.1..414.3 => -0.07 mag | 26.1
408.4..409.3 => -0.08 mag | 26.4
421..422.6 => -0.04 mag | 25.3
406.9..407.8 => -0.04 mag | 25.4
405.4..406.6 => 0.01 mag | 24.2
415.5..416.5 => -0.06 mag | 25.8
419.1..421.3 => -0.03 mag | 25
